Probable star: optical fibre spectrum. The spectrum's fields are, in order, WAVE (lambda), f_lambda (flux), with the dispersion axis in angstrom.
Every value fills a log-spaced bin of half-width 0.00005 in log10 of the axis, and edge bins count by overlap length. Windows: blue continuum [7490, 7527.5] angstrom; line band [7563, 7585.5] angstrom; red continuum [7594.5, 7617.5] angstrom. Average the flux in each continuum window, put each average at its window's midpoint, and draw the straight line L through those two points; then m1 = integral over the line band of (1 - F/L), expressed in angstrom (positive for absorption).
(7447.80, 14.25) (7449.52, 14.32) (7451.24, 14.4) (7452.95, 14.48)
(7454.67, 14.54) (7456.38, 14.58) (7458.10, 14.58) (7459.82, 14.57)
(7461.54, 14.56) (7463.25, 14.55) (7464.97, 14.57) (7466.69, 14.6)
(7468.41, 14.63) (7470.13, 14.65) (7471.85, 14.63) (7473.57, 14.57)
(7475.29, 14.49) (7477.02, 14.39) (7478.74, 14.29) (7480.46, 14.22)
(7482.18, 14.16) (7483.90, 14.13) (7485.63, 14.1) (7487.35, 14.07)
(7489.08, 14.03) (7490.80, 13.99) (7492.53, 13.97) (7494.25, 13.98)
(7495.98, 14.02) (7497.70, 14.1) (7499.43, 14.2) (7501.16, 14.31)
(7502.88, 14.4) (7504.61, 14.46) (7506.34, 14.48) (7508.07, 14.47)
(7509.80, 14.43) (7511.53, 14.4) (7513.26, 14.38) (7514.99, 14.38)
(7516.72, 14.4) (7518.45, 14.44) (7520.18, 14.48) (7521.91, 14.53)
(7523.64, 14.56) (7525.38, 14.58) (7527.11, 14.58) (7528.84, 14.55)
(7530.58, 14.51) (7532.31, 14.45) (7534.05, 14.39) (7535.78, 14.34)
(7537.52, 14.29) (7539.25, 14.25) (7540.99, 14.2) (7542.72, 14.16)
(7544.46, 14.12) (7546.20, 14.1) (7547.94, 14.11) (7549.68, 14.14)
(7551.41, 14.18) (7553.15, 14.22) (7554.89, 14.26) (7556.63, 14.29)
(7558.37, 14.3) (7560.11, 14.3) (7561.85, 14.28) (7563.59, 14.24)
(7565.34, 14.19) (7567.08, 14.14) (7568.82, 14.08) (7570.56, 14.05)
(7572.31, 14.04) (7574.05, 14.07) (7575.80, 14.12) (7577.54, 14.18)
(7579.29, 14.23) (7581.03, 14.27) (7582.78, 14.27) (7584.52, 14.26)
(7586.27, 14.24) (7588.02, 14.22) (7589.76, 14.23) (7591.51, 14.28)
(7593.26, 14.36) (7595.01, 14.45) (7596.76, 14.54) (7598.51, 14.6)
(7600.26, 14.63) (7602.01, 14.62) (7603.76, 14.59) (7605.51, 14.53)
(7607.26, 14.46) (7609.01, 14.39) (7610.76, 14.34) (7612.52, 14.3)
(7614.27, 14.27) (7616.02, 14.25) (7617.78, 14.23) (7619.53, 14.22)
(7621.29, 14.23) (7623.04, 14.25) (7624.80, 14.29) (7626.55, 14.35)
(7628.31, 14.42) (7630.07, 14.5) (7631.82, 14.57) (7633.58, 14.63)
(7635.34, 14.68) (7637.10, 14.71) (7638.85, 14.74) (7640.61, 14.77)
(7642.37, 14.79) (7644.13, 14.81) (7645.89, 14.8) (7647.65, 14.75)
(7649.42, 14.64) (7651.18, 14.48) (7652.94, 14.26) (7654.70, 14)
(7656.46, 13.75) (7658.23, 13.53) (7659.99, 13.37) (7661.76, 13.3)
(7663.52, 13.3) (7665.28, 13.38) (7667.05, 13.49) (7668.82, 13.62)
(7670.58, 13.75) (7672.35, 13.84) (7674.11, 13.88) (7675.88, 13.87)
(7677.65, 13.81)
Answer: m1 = 0.4 angstrom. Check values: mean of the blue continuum 14.3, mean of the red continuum 14.5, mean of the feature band 14.2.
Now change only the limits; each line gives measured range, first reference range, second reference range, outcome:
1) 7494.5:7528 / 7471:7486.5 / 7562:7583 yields -0.3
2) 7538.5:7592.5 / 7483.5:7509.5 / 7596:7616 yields 0.6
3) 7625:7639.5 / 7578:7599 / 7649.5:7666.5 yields -0.6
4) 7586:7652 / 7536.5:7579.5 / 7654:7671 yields -3.2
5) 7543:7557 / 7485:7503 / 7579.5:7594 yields 0.0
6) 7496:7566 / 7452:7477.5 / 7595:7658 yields 0.9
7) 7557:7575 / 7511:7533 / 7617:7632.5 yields 0.3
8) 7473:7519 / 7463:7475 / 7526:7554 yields 0.7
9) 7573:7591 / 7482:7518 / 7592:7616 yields 0.3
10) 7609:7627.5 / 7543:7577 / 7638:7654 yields 0.3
